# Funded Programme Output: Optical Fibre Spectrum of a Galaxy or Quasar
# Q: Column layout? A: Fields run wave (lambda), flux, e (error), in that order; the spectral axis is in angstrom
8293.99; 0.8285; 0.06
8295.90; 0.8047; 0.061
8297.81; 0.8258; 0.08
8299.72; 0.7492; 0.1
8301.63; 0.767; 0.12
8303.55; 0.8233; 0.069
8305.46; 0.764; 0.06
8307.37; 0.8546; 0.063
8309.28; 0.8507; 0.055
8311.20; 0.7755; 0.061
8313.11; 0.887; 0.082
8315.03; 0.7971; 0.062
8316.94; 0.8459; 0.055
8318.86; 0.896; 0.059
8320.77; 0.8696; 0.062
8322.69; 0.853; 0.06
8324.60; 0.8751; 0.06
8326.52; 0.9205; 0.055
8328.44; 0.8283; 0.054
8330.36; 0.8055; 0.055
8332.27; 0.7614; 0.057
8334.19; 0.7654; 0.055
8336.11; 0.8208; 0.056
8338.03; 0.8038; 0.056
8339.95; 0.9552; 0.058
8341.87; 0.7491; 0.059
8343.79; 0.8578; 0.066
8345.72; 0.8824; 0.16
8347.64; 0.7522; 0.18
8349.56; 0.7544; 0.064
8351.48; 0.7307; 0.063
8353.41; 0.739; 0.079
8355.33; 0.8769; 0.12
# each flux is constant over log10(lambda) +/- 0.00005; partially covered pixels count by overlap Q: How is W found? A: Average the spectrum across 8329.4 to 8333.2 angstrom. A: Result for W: 0.785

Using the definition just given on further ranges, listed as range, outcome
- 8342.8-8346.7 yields 0.867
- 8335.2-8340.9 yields 0.86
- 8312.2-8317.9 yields 0.842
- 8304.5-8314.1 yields 0.826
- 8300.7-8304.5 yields 0.794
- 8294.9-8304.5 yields 0.794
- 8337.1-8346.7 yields 0.849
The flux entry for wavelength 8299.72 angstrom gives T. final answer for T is 0.7492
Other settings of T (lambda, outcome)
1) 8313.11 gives 0.887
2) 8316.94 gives 0.8459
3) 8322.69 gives 0.853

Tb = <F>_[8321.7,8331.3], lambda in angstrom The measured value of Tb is 0.856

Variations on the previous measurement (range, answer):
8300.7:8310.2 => 0.812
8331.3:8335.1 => 0.765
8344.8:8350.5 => 0.796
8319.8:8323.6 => 0.862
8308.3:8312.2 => 0.814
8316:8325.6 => 0.868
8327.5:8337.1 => 0.797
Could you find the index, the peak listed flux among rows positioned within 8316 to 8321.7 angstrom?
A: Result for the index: 0.896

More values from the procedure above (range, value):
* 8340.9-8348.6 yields 0.8824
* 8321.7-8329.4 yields 0.9205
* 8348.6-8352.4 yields 0.7544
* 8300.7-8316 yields 0.887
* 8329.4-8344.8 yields 0.9552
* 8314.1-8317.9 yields 0.8459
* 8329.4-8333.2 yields 0.8055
